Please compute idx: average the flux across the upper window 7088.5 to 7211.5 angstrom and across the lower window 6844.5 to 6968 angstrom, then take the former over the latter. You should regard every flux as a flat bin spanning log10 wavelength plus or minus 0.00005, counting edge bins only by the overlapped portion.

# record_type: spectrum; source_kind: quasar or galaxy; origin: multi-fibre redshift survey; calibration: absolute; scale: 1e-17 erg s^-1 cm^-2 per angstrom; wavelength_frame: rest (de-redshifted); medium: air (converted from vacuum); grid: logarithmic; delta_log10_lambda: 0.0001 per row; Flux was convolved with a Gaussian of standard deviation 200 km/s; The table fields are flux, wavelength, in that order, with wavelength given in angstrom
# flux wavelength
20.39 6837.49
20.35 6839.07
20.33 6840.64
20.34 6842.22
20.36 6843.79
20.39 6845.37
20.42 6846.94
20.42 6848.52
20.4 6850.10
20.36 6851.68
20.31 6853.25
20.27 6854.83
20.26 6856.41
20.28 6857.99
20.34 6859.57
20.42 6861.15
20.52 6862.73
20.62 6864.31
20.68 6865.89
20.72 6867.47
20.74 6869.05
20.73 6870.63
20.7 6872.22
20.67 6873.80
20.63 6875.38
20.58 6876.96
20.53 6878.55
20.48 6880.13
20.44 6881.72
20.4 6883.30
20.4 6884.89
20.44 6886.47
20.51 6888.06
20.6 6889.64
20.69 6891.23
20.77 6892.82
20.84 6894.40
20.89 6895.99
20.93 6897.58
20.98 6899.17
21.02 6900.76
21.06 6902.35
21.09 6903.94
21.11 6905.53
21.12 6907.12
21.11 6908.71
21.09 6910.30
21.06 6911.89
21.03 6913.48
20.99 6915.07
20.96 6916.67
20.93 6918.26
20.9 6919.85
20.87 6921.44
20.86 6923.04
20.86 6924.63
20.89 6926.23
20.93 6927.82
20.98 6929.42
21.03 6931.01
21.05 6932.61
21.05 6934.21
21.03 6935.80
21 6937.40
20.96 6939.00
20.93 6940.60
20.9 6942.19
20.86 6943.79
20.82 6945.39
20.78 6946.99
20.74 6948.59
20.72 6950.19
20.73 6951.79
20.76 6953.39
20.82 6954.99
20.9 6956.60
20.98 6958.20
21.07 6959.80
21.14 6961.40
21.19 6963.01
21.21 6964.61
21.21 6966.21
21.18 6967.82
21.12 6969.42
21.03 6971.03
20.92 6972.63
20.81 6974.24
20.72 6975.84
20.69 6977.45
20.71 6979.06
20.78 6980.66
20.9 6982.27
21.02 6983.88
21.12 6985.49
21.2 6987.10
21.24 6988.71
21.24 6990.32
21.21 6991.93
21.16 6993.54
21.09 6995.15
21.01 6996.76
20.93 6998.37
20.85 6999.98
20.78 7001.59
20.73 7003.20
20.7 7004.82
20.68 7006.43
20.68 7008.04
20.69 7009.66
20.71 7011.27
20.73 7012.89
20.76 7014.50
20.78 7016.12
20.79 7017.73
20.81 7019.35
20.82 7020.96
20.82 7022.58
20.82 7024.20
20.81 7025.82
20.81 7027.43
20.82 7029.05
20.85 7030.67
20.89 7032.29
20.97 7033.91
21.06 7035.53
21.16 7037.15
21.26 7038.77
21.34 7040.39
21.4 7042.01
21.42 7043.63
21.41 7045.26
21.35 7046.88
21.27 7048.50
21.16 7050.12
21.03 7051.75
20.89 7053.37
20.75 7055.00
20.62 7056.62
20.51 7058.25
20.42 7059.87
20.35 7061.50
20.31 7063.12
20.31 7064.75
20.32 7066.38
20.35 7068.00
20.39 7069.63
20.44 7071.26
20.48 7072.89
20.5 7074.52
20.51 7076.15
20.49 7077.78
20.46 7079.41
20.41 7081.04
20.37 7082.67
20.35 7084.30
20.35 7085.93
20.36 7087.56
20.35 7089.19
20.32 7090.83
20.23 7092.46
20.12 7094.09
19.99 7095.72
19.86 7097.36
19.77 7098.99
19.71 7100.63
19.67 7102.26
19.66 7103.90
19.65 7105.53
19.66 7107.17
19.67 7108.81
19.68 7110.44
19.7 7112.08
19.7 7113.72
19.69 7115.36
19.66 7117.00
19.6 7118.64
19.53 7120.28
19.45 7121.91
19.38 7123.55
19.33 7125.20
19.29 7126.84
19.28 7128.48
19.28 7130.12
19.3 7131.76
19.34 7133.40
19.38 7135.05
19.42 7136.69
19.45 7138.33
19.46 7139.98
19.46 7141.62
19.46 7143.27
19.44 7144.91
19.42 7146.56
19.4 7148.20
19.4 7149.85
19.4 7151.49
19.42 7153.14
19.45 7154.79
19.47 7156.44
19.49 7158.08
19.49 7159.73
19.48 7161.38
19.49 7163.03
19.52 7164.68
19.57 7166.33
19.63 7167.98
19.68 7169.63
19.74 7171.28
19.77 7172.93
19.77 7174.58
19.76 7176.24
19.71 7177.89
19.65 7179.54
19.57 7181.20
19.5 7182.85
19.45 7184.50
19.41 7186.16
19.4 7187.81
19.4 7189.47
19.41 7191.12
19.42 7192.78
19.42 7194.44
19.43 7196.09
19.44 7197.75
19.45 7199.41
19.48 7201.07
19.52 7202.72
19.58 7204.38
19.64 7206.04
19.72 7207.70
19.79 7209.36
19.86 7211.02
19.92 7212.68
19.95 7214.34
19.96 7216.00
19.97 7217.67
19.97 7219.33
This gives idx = 0.9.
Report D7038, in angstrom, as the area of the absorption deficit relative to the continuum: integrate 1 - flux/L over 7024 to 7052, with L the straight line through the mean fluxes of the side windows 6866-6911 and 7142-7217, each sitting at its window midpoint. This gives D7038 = -1.34 angstrom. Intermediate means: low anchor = 20.8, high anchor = 19.6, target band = 21.1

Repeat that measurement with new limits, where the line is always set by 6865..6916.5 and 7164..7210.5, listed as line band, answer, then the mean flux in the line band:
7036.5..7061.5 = -1.13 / 21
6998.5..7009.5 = -0.23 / 20.7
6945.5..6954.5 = -0.09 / 20.8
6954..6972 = -0.51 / 21.1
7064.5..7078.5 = -0.27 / 20.4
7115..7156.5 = 0.74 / 19.4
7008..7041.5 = -1.08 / 20.9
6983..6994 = -0.42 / 21.2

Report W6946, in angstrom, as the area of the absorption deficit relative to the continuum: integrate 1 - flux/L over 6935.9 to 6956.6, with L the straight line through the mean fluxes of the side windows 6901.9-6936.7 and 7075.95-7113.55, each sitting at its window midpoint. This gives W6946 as 0.0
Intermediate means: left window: 21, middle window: 20.8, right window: 20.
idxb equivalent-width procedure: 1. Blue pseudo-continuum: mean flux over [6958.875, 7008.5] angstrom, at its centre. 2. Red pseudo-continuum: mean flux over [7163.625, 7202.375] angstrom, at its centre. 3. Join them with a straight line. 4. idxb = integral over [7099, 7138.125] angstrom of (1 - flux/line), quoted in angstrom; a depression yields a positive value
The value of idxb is 0.9 angstrom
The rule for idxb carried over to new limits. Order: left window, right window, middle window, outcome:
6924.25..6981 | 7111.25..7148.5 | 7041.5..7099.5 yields -1.7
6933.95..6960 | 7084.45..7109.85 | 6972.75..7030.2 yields -0.9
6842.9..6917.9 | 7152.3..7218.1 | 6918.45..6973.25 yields -1.4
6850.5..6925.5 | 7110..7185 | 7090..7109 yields -0.1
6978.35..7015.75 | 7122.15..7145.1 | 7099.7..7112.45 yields 0.0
